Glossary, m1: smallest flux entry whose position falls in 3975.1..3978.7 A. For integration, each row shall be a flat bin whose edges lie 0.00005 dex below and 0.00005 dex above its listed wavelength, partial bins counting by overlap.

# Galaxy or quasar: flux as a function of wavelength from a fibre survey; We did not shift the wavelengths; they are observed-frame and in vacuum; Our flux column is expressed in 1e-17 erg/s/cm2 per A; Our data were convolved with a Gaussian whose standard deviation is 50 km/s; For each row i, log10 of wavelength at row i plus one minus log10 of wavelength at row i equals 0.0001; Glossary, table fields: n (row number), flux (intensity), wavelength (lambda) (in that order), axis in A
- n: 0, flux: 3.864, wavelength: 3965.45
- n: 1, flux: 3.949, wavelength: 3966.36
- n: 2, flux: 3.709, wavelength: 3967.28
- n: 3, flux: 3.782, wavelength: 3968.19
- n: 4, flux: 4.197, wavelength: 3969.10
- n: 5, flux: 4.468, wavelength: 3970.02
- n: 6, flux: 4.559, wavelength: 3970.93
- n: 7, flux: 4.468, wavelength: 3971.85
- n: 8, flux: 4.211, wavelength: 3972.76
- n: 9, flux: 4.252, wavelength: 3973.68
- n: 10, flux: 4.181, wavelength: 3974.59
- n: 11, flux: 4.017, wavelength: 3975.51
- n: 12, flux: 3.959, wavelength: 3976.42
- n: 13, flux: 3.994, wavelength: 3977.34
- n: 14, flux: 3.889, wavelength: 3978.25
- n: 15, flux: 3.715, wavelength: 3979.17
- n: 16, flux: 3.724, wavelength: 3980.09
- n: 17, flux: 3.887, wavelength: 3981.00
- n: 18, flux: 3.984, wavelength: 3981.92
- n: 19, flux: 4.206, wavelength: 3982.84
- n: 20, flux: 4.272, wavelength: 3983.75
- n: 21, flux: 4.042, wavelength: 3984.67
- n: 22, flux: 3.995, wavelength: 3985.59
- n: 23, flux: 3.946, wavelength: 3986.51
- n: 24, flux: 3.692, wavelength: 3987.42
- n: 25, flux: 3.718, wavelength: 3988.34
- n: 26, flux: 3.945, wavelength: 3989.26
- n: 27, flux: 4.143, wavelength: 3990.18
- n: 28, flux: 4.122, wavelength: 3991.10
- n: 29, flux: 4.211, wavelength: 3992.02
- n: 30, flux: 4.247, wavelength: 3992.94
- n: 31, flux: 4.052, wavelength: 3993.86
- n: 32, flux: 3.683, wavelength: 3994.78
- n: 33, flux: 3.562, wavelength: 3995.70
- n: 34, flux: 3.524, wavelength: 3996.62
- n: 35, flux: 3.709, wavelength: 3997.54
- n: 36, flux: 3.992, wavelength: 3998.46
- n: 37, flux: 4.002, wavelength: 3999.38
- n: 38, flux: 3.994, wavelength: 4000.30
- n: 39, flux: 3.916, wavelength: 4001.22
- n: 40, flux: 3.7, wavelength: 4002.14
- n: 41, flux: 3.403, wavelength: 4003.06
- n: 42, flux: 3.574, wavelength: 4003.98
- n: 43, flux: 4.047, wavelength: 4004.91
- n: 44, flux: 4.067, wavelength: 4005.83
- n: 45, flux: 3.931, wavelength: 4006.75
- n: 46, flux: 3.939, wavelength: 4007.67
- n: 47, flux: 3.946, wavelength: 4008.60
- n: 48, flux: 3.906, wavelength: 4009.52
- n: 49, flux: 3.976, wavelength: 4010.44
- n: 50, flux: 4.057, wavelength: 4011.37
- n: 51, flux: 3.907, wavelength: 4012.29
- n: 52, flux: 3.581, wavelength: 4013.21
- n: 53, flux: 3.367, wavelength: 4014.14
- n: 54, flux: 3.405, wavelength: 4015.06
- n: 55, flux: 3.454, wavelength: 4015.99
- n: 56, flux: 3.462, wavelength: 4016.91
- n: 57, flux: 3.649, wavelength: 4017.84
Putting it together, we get 3.889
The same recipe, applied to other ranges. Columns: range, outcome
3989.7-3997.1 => 3.524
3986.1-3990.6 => 3.692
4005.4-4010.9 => 3.906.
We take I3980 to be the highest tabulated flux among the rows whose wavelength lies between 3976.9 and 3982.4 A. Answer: 3.994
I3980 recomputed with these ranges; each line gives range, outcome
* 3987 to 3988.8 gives 3.718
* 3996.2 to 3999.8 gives 4.002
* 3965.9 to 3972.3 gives 4.559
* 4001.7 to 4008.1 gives 4.067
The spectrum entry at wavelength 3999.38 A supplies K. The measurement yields 4.002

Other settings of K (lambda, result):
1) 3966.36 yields 3.949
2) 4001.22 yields 3.916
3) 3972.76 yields 4.211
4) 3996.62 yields 3.524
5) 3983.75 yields 4.272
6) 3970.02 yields 4.468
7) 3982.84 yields 4.206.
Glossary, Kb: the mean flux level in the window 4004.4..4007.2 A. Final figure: 4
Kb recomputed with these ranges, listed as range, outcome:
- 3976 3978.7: 3.95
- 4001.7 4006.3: 3.76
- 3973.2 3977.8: 4.08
